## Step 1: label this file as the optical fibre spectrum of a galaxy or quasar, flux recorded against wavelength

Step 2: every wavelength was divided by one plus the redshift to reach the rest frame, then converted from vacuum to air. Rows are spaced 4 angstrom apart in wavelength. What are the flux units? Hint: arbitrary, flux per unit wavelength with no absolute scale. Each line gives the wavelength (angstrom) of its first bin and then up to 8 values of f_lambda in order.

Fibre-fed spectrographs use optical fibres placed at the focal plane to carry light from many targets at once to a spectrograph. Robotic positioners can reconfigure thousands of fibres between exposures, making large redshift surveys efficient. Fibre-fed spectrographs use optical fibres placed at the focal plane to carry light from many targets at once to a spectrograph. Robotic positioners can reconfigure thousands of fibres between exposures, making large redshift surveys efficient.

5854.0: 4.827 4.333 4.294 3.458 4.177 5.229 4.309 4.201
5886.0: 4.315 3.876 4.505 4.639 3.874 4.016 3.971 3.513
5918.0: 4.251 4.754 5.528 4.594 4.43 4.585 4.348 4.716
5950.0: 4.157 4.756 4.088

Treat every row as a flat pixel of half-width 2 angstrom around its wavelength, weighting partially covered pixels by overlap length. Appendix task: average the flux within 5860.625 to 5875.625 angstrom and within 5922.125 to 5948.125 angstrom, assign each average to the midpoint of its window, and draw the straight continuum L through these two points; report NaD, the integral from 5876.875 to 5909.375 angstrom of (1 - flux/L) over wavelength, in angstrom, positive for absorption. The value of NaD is 1.6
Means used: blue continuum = 4.27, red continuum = 4.7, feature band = 4.2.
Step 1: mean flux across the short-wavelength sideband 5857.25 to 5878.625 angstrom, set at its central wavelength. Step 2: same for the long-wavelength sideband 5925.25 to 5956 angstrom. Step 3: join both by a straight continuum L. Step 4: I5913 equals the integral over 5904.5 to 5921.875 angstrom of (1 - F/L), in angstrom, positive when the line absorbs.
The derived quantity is 1.80 angstrom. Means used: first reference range 4.3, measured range 4.02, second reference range 4.6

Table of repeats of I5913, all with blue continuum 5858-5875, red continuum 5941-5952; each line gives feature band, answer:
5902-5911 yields 0.7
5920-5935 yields -1.7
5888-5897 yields 0.1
